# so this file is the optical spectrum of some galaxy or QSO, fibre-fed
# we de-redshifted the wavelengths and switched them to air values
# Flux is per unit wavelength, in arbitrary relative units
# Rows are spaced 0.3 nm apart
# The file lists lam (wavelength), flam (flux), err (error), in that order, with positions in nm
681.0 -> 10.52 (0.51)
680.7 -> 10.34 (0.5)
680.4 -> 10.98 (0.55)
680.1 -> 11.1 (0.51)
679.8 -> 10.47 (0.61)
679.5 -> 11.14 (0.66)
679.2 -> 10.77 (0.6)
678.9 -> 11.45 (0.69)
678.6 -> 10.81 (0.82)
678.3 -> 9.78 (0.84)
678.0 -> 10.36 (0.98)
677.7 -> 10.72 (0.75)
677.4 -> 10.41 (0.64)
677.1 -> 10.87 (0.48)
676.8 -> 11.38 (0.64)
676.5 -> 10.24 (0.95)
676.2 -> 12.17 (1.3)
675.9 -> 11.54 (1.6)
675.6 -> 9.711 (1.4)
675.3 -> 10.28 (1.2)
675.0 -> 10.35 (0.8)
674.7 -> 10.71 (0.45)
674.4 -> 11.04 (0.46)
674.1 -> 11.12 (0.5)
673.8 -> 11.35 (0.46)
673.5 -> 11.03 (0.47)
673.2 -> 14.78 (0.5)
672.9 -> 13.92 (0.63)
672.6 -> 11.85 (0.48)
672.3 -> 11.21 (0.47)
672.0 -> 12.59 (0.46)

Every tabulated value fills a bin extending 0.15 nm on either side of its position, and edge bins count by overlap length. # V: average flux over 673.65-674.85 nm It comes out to 11.1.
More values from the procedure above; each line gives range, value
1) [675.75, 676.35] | 11.9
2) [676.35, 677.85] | 10.7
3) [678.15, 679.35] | 10.7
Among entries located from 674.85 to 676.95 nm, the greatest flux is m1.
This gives 12.17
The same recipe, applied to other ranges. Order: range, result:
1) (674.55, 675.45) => 10.71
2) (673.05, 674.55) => 14.78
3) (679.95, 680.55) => 11.1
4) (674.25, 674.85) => 11.04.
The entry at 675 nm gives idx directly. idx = 10.35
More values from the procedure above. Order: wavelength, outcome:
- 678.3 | 9.78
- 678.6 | 10.81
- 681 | 10.52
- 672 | 12.59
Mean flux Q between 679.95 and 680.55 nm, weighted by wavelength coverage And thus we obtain 11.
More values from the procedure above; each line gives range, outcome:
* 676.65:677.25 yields 11.1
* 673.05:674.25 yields 12.1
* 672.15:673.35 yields 12.9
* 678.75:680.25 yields 11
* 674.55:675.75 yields 10.3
